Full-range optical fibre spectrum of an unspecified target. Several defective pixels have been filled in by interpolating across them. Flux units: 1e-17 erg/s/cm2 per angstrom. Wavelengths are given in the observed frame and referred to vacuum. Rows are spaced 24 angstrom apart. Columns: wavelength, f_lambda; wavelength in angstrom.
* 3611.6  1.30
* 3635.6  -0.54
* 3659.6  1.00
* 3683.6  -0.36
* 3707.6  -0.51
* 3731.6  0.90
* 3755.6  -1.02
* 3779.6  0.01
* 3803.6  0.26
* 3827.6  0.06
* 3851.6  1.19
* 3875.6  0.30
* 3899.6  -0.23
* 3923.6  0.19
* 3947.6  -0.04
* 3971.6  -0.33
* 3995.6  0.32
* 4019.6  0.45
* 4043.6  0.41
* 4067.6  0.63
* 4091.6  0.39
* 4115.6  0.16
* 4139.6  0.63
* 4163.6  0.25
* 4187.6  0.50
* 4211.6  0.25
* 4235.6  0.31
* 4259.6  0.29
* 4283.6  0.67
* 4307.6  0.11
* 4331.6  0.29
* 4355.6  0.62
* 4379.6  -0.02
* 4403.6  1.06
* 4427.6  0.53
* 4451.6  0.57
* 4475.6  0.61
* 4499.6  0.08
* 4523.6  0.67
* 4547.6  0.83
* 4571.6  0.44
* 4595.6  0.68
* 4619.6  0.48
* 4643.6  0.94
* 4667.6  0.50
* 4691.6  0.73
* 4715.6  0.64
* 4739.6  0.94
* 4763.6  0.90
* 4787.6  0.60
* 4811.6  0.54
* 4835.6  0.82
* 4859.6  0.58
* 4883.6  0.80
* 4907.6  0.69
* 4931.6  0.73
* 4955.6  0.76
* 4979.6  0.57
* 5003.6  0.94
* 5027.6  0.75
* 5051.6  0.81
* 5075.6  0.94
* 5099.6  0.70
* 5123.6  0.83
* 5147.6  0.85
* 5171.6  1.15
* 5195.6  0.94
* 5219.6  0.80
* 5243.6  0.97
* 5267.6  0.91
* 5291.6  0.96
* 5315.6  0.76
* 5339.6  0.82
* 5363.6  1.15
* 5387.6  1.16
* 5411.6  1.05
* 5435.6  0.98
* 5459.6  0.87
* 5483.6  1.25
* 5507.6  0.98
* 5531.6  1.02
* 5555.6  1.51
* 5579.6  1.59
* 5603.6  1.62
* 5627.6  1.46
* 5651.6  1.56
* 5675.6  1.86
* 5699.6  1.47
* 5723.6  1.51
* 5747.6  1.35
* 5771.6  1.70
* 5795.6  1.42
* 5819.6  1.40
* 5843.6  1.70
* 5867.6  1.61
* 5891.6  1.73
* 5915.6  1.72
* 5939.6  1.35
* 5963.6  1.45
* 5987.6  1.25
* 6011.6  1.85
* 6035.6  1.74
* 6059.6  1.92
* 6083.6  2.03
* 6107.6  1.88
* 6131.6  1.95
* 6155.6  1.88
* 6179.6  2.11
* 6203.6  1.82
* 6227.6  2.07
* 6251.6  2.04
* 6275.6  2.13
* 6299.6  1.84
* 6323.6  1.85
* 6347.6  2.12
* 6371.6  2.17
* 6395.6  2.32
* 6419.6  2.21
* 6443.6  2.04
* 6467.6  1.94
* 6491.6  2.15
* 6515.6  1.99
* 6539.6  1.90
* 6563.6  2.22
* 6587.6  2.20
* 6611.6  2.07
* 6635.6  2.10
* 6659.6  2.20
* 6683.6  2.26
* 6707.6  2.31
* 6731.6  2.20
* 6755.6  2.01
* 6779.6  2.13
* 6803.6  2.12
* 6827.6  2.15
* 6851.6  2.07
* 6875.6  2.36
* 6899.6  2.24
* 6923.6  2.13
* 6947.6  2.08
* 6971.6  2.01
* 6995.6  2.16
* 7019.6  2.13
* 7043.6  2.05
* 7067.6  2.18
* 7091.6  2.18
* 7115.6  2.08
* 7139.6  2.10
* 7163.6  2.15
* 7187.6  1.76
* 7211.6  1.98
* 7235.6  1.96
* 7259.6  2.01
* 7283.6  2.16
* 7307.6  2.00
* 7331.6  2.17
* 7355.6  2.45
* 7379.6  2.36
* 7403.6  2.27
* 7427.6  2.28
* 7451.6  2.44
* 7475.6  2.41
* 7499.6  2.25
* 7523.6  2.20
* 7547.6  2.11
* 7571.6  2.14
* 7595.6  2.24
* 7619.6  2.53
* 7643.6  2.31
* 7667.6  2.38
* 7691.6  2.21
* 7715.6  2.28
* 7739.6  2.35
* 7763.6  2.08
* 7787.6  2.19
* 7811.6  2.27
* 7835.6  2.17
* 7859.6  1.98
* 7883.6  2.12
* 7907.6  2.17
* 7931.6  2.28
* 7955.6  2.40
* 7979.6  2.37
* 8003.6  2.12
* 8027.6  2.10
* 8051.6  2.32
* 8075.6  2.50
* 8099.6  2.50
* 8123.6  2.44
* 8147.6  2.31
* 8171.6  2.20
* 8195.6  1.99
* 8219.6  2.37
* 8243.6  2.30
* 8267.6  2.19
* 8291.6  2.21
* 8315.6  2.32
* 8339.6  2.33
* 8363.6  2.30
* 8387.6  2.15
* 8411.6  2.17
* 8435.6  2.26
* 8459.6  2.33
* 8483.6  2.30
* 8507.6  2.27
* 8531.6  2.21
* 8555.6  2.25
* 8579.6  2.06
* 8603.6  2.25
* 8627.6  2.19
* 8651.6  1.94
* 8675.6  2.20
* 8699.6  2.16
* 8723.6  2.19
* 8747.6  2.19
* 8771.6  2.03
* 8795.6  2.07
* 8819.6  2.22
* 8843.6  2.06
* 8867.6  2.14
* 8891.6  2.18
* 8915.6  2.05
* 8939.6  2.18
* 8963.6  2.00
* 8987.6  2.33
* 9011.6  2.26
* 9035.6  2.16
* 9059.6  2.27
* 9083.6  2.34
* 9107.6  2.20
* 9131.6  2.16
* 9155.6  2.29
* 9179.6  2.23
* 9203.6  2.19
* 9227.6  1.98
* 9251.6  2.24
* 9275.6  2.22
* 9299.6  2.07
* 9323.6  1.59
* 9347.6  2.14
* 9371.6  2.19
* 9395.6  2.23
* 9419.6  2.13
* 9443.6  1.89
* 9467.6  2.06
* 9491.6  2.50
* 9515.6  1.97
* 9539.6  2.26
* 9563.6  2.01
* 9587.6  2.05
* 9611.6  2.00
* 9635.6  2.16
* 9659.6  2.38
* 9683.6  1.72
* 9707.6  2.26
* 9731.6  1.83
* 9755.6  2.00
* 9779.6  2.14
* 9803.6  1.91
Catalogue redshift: 0.39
